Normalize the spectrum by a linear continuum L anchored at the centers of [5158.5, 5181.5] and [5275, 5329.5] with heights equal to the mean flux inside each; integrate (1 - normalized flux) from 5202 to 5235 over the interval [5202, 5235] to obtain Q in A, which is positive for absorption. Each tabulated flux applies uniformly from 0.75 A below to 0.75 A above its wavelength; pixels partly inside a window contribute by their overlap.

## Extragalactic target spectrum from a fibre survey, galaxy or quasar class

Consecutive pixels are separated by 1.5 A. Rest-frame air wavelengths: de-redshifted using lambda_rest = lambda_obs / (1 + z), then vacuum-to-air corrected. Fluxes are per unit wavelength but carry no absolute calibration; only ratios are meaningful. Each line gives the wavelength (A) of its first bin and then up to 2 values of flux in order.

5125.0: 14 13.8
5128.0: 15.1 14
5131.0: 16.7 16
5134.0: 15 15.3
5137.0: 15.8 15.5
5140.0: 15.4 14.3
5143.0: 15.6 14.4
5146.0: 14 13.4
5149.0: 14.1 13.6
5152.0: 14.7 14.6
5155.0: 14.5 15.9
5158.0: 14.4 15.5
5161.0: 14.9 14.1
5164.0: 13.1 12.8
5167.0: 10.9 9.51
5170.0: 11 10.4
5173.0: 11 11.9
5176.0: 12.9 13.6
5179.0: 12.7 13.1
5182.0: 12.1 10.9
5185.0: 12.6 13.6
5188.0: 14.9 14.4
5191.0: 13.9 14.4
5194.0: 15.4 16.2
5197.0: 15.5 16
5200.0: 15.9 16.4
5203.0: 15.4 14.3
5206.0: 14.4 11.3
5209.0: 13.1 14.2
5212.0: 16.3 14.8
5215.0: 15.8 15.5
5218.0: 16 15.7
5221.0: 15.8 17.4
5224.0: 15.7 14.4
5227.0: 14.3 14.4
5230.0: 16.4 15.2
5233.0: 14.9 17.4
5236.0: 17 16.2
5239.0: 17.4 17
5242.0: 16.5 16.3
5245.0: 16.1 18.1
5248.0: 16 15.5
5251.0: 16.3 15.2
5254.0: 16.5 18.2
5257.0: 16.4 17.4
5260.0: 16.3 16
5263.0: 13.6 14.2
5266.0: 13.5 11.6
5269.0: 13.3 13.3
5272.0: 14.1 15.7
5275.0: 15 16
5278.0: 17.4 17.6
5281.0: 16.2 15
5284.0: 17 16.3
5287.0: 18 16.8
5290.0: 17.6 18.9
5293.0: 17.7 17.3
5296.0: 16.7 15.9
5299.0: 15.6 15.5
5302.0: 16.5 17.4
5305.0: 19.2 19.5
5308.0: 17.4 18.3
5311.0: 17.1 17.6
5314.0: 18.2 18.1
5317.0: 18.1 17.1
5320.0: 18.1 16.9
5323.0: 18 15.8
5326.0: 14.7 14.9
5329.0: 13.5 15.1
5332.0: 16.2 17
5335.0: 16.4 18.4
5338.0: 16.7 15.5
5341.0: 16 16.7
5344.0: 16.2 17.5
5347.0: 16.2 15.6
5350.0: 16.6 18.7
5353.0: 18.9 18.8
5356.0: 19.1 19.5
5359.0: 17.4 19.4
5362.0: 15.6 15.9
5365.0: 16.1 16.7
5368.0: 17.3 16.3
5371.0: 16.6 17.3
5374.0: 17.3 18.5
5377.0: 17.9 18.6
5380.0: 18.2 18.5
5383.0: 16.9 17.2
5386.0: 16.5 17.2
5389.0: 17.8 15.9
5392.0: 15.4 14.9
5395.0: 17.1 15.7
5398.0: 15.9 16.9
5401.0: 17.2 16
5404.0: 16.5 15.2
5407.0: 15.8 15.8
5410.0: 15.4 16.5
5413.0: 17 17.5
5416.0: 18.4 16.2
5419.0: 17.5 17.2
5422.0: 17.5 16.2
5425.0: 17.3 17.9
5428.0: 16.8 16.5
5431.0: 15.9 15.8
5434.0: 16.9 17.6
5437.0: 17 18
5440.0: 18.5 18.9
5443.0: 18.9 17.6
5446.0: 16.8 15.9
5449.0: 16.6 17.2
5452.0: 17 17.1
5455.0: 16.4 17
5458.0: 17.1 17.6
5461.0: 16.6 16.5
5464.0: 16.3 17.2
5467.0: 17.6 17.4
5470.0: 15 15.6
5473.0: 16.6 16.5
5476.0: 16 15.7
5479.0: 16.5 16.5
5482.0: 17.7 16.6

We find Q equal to -2.24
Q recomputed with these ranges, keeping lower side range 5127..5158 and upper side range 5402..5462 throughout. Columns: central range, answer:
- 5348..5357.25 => -1.0 A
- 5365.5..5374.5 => -0.2 A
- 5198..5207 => 0.0 A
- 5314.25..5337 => -0.5 A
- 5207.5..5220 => 0.4 A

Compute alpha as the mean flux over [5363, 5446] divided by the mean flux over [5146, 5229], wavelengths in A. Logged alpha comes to 1.2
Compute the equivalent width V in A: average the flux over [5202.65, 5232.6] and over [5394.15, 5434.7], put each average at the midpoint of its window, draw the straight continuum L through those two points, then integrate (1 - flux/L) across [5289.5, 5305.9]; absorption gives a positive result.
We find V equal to -1.54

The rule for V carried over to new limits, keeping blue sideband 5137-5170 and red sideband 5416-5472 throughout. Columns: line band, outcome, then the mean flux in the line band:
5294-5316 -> -2.47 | 17.3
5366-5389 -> -1.52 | 17.4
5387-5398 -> 0.17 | 16.2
